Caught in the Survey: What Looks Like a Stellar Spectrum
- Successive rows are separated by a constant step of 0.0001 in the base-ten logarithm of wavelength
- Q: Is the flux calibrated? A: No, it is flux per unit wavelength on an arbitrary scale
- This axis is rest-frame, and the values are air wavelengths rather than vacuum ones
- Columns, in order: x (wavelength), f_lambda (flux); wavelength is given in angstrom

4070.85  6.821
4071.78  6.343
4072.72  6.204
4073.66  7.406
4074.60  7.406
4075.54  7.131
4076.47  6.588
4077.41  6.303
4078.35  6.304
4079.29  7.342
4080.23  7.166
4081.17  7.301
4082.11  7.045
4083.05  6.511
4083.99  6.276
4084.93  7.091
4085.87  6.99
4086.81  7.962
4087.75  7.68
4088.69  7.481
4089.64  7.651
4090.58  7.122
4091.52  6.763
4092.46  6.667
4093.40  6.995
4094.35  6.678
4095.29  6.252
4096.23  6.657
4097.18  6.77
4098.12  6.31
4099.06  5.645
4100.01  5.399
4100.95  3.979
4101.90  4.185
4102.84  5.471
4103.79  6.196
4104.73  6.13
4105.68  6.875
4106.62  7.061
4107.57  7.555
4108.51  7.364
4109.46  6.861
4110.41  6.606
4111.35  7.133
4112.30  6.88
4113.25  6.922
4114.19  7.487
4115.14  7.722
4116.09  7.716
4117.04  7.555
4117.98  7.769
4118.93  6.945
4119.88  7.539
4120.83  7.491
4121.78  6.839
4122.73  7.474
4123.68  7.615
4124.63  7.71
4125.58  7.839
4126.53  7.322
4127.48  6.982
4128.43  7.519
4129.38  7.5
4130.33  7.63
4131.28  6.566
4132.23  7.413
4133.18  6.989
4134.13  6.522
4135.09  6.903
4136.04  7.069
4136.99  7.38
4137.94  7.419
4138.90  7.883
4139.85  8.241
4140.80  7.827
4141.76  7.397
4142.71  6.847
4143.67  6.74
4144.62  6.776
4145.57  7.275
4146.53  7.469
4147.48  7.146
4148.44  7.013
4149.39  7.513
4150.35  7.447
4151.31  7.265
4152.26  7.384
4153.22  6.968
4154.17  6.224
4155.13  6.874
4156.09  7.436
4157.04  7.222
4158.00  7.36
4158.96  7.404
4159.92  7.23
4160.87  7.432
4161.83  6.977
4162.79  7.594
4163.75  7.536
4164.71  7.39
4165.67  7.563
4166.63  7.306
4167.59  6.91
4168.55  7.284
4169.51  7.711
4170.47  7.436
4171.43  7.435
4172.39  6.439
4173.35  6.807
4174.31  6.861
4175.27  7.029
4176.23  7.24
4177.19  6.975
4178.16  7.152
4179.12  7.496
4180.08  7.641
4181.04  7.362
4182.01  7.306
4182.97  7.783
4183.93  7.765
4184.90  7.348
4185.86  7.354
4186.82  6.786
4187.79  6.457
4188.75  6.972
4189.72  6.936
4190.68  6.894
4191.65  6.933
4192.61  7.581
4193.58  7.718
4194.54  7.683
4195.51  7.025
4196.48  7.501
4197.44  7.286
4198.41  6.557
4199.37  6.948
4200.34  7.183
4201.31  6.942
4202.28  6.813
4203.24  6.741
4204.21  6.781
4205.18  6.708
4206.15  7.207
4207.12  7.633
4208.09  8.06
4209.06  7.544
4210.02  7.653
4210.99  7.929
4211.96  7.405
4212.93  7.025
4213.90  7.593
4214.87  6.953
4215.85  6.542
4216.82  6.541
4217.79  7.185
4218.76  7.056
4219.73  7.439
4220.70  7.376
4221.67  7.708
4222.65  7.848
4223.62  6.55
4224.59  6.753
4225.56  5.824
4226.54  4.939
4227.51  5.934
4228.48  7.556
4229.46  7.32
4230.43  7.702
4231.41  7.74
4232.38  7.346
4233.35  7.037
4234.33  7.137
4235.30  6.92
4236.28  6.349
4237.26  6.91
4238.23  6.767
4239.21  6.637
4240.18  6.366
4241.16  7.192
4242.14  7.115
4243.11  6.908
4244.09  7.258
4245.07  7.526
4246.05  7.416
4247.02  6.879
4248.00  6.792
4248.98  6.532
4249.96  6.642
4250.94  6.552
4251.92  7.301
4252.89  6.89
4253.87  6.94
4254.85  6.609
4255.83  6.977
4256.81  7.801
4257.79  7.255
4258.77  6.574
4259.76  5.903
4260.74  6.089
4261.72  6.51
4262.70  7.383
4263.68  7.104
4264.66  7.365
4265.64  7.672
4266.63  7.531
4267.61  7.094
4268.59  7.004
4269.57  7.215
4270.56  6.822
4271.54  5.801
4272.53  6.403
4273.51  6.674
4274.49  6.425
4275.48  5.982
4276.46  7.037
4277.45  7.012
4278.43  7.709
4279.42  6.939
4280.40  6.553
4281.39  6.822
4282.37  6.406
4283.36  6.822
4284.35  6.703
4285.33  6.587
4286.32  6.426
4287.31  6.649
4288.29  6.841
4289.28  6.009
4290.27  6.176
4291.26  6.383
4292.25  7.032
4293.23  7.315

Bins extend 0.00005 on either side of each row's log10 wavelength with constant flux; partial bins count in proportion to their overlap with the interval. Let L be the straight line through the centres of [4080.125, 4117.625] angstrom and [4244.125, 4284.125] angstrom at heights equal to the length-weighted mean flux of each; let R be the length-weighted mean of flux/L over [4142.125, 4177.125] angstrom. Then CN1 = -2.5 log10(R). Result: -0.06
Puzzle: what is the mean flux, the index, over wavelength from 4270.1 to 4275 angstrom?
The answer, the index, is 6.42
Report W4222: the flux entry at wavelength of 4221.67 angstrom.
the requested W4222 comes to 7.708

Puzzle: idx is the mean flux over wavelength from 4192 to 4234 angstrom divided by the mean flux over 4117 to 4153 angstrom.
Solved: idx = 0.98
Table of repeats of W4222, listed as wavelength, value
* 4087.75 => 7.68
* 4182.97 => 7.783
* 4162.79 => 7.594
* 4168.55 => 7.284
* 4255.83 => 6.977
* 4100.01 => 5.399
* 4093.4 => 6.995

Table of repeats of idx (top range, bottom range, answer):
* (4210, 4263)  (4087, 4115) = 1.05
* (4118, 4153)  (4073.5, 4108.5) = 1.10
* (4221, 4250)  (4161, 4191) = 0.96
